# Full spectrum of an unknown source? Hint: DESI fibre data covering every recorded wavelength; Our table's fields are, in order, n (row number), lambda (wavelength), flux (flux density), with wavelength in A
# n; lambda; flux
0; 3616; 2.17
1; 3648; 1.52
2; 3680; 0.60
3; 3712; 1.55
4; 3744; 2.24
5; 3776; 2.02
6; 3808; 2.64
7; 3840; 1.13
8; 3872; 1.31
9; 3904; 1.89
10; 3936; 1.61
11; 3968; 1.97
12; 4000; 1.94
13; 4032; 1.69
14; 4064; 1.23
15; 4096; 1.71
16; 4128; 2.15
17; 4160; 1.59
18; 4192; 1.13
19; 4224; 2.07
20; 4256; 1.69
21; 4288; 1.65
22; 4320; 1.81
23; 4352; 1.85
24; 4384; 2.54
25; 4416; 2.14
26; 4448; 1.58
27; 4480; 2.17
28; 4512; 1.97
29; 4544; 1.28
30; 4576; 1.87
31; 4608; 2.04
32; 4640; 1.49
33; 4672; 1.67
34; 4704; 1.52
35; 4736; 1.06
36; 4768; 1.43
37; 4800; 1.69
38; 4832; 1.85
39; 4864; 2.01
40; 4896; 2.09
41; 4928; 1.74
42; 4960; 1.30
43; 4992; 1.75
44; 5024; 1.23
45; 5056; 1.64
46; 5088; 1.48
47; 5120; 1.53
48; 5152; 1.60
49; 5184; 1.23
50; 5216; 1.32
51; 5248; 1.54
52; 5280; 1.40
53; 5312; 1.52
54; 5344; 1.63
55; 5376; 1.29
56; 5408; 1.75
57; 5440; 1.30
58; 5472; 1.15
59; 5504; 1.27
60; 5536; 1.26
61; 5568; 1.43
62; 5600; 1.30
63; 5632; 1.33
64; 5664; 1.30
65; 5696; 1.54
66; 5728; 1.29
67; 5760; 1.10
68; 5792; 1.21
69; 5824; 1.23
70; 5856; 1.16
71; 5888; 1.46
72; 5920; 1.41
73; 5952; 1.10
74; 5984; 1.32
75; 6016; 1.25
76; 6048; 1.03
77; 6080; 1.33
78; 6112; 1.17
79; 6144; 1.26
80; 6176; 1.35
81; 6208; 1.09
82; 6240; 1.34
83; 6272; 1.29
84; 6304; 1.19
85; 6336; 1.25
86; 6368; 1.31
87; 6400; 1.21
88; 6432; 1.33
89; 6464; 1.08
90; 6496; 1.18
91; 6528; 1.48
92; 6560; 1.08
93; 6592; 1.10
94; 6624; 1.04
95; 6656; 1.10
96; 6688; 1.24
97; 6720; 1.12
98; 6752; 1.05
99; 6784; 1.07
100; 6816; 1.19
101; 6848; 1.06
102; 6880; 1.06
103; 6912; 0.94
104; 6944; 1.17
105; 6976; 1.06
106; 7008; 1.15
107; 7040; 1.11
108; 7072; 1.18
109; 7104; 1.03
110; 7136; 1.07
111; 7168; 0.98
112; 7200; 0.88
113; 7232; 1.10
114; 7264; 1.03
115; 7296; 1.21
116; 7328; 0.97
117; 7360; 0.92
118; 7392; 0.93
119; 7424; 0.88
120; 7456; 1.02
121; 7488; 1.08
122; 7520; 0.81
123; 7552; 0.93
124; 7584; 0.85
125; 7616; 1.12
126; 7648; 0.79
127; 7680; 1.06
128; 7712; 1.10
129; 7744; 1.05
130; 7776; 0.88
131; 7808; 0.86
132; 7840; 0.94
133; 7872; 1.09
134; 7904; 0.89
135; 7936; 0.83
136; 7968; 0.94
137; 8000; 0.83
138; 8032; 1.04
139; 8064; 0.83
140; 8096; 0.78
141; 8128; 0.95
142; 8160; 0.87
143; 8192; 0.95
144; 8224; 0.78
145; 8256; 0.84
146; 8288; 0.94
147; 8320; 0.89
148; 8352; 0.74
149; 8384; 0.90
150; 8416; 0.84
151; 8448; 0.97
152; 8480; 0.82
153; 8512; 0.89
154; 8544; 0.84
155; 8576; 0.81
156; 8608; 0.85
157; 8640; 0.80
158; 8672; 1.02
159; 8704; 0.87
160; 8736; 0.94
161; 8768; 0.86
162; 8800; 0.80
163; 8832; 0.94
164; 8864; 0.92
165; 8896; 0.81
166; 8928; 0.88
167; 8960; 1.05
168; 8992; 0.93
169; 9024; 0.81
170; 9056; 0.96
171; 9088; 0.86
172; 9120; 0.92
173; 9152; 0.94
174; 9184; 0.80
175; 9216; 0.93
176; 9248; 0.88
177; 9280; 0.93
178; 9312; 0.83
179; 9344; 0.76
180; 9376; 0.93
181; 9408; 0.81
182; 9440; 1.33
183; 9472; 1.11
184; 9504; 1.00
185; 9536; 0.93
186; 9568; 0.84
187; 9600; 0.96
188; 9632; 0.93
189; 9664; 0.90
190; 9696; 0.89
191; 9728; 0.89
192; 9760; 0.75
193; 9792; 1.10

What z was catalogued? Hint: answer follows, 0.08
